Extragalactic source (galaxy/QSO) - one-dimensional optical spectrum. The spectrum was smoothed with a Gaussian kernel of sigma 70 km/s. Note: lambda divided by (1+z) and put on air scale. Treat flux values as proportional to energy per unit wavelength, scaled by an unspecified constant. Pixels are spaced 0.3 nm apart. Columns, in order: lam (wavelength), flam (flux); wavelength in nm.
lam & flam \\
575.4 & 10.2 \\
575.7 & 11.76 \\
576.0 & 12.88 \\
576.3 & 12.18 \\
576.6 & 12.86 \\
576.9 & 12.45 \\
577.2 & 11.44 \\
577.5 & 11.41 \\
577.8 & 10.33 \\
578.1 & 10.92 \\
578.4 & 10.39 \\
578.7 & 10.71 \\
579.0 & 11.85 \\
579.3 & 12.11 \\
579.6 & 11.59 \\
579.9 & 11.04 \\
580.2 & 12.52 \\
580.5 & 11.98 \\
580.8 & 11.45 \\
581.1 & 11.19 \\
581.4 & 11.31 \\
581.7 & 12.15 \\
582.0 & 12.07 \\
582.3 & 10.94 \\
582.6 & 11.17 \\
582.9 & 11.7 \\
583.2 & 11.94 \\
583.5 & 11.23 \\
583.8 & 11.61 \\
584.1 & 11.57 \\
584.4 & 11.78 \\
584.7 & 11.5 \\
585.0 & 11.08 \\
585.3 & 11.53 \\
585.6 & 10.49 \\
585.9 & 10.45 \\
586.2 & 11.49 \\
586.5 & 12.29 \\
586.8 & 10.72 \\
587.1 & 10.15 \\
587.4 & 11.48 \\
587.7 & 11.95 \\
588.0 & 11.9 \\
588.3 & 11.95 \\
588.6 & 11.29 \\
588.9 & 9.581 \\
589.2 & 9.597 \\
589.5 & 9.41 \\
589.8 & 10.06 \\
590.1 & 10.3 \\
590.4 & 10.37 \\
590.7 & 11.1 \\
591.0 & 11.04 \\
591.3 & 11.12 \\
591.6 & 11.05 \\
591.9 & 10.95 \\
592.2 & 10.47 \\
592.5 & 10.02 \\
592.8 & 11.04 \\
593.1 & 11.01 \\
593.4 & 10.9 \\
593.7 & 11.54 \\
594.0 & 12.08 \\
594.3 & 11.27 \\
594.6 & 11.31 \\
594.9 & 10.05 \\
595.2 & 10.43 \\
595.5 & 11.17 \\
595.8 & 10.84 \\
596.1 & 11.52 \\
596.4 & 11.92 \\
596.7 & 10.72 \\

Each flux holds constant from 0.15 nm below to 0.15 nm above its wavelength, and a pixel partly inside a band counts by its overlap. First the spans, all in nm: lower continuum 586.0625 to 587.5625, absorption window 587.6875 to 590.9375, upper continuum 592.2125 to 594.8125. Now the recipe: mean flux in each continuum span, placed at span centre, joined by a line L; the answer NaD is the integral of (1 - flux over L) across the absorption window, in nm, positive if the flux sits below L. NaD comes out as 0.16 nm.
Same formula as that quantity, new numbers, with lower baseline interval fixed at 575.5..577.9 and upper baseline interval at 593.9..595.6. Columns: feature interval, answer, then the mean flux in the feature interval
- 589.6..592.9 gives 0.157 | 10.7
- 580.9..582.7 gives 0.028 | 11.5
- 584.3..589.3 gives 0.119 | 11.1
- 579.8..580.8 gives -0.008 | 11.8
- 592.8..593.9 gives -0.009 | 11.2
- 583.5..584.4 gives -0.001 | 11.6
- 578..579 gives 0.083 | 10.8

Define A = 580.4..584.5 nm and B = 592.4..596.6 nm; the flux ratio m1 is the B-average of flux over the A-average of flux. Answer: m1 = 0.96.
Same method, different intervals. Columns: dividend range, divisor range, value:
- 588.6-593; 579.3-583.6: 0.90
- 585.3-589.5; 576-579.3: 0.95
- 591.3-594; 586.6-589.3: 1.00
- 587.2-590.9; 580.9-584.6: 0.93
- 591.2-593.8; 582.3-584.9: 0.94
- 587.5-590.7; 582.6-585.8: 0.94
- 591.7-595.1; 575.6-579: 0.95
